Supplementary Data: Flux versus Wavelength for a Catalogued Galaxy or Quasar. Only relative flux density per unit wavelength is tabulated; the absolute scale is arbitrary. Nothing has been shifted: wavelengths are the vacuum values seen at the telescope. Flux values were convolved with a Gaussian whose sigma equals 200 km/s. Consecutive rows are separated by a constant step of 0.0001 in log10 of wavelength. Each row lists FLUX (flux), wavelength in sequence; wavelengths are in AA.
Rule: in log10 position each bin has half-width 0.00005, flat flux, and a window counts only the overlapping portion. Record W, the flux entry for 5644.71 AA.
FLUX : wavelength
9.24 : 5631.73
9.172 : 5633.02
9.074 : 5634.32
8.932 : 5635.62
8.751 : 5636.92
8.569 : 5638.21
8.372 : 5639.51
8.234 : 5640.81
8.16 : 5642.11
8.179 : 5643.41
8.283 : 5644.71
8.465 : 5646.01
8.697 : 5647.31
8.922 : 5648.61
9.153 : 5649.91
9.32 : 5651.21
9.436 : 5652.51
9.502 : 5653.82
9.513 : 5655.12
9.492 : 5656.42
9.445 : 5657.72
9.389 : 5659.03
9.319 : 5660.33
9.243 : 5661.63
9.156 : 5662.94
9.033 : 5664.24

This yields 8.283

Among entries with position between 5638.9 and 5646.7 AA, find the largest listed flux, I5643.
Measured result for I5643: 8.465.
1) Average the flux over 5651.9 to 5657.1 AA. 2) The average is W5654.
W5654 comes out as 9.48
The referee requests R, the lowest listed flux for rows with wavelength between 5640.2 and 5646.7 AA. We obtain 8.16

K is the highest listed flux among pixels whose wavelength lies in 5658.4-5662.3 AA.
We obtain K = 9.389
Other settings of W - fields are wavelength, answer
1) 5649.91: 9.153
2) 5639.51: 8.372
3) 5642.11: 8.16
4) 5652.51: 9.436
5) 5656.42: 9.492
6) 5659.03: 9.389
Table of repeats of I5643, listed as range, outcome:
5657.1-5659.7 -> 9.445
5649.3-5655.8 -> 9.513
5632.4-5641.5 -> 9.172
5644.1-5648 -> 8.697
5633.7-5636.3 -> 9.074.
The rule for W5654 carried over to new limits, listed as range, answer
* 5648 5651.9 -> 9.14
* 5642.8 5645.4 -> 8.23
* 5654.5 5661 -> 9.44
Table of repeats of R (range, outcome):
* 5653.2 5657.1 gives 9.492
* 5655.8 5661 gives 9.319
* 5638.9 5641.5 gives 8.234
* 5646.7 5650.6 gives 8.697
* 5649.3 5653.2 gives 9.153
